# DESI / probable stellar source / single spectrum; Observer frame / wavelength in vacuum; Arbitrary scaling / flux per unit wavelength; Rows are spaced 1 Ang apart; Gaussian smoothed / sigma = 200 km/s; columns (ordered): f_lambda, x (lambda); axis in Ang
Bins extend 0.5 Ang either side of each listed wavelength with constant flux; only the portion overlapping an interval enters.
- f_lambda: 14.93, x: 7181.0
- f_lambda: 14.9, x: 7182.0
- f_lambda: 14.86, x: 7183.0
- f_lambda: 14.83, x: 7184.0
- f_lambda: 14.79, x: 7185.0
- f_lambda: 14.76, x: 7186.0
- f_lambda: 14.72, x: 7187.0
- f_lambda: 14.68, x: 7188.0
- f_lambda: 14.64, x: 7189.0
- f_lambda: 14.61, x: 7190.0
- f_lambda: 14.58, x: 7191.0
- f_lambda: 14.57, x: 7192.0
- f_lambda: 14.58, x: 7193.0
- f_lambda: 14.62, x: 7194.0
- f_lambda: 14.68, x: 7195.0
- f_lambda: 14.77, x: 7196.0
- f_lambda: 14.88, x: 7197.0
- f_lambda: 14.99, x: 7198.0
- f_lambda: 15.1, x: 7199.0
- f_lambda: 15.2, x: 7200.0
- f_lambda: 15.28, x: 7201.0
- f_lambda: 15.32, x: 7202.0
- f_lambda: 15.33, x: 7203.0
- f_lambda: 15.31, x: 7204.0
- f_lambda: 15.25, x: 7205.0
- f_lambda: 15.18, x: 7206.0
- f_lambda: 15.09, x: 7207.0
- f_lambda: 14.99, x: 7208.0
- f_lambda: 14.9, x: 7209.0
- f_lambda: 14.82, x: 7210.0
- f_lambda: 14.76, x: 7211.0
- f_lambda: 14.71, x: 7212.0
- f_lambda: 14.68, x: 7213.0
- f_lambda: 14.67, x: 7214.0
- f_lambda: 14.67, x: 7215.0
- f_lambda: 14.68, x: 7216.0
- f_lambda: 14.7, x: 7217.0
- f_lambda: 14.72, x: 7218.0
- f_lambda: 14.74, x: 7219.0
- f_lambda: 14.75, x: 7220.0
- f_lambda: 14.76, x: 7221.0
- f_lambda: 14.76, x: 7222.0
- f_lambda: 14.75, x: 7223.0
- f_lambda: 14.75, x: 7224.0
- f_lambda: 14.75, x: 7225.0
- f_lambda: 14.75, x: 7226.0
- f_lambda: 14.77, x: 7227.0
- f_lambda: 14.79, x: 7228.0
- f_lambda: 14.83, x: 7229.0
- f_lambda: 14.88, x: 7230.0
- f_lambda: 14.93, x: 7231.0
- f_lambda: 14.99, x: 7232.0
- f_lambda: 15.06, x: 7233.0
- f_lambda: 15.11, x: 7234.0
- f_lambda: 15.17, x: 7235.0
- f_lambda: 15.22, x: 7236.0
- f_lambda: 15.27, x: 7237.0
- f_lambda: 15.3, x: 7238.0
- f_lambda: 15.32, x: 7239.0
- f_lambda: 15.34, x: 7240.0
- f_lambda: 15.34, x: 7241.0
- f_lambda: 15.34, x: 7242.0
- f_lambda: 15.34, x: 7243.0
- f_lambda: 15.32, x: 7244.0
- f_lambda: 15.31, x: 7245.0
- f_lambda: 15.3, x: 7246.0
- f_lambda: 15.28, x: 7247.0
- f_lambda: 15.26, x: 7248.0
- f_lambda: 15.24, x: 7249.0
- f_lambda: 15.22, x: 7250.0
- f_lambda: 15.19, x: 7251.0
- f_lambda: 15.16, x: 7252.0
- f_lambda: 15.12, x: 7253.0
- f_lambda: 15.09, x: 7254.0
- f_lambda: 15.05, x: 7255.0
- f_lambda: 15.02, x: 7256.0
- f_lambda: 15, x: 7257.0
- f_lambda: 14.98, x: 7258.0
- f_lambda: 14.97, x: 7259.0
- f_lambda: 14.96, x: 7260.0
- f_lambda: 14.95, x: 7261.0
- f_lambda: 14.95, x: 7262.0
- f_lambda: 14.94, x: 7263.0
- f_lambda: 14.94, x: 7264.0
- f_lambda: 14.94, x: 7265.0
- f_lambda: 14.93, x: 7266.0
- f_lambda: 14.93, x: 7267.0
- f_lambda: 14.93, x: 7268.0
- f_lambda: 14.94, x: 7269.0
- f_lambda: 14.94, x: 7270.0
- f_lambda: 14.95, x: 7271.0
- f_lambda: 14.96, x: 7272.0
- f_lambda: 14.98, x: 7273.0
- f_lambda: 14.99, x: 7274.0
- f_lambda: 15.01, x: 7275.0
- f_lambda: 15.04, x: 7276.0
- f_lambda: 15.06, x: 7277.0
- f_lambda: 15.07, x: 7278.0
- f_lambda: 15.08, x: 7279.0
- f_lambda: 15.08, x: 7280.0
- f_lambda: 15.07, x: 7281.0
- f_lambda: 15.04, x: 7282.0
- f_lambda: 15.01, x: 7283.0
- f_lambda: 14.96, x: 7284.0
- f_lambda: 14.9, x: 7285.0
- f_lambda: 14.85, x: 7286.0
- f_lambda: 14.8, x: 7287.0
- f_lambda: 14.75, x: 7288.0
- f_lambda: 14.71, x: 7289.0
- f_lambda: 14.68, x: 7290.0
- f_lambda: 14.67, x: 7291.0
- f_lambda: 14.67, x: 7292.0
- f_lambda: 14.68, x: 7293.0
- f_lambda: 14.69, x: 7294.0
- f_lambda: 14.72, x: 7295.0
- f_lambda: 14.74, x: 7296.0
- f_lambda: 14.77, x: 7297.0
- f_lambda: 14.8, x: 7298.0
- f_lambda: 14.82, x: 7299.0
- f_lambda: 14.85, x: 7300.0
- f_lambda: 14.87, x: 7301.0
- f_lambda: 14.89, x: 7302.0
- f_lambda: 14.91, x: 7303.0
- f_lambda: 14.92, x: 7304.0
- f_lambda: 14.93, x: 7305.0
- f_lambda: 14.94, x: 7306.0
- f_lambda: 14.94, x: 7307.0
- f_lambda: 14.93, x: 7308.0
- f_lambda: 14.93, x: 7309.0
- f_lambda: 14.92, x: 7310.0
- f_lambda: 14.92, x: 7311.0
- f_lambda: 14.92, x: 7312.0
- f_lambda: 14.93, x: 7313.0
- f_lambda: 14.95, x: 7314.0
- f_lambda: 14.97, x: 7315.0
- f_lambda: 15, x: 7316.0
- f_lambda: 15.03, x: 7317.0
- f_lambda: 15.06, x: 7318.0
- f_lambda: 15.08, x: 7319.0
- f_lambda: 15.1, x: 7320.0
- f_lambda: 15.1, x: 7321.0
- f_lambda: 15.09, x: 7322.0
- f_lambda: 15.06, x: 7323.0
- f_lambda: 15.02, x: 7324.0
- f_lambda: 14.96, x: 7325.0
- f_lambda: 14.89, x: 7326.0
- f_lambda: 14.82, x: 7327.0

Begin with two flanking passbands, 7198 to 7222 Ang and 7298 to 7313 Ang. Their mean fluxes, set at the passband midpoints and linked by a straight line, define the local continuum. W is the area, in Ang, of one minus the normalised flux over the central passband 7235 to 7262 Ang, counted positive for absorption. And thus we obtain -0.5 Ang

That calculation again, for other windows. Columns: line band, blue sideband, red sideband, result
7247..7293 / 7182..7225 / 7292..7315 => -0.38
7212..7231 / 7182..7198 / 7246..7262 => 0.20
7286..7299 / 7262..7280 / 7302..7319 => 0.20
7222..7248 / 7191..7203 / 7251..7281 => -0.21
